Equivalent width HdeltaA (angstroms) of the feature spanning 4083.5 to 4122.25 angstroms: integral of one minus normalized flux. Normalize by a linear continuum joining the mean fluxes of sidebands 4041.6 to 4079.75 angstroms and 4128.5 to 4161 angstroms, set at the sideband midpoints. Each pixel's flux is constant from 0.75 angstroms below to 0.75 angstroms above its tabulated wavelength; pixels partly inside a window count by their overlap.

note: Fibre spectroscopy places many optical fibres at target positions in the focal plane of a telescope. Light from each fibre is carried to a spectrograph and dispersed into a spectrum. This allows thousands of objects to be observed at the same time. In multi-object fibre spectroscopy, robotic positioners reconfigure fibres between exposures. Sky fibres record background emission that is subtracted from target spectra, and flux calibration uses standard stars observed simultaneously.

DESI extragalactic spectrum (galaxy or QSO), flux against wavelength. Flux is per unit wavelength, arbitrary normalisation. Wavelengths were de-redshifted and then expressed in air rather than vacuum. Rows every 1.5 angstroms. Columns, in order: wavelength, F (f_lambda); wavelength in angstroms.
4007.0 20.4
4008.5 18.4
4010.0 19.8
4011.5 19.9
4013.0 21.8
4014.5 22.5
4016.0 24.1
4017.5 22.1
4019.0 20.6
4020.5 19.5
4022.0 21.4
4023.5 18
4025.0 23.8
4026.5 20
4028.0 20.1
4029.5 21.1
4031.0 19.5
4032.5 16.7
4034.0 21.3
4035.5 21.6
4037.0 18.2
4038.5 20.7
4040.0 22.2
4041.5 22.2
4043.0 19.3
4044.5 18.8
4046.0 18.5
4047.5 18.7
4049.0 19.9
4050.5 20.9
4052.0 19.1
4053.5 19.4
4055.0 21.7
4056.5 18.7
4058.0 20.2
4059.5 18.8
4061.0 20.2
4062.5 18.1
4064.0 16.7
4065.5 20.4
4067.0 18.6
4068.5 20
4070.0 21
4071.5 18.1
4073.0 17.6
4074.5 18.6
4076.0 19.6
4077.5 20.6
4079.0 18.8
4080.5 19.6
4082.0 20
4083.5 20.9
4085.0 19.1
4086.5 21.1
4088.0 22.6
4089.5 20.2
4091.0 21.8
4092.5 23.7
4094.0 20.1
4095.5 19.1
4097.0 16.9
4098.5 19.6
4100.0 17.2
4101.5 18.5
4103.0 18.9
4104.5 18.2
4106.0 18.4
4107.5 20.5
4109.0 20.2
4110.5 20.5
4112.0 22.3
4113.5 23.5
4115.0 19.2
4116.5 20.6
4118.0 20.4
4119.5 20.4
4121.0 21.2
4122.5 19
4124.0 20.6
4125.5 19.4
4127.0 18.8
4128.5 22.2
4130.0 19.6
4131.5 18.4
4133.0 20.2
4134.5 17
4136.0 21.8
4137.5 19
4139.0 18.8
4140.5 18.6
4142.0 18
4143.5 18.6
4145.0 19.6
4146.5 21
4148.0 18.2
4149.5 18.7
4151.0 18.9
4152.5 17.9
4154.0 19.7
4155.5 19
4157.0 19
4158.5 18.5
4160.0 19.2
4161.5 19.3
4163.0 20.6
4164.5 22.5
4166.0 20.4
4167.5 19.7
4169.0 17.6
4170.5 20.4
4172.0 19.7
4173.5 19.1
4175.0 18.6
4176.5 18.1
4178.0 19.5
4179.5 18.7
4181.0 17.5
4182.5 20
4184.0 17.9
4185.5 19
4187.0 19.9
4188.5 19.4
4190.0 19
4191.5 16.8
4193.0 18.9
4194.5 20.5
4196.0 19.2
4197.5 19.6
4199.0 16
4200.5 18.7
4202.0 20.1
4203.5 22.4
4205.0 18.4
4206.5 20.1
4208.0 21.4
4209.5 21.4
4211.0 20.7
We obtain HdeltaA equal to -1.9 angstroms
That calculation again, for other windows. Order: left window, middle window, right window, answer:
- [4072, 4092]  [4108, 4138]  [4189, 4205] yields -0.78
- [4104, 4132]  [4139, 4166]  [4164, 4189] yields 0.51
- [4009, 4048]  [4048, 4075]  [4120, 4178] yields 1.13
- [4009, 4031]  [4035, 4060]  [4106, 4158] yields 0.88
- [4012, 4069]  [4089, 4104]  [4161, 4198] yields 0.17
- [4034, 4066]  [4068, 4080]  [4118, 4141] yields 0.28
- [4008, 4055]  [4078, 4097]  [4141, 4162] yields -0.71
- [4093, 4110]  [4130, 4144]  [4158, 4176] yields 0.25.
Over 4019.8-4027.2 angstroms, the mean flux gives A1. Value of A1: 20.6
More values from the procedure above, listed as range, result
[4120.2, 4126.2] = 20.1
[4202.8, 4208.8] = 20.6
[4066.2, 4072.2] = 19.4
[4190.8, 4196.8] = 18.9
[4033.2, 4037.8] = 20.3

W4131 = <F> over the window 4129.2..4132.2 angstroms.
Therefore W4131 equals 19.1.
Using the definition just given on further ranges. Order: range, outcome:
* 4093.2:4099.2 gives 19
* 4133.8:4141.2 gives 19.1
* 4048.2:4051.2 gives 20.4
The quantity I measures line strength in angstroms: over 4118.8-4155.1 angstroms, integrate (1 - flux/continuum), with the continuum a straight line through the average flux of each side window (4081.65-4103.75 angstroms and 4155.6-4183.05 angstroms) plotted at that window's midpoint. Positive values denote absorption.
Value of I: 0.4 angstroms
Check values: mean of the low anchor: 20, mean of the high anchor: 19.3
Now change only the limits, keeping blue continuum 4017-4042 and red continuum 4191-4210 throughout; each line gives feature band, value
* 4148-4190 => 1.1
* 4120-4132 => 0.0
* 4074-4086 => 0.3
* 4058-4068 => 0.7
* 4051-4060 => 0.3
